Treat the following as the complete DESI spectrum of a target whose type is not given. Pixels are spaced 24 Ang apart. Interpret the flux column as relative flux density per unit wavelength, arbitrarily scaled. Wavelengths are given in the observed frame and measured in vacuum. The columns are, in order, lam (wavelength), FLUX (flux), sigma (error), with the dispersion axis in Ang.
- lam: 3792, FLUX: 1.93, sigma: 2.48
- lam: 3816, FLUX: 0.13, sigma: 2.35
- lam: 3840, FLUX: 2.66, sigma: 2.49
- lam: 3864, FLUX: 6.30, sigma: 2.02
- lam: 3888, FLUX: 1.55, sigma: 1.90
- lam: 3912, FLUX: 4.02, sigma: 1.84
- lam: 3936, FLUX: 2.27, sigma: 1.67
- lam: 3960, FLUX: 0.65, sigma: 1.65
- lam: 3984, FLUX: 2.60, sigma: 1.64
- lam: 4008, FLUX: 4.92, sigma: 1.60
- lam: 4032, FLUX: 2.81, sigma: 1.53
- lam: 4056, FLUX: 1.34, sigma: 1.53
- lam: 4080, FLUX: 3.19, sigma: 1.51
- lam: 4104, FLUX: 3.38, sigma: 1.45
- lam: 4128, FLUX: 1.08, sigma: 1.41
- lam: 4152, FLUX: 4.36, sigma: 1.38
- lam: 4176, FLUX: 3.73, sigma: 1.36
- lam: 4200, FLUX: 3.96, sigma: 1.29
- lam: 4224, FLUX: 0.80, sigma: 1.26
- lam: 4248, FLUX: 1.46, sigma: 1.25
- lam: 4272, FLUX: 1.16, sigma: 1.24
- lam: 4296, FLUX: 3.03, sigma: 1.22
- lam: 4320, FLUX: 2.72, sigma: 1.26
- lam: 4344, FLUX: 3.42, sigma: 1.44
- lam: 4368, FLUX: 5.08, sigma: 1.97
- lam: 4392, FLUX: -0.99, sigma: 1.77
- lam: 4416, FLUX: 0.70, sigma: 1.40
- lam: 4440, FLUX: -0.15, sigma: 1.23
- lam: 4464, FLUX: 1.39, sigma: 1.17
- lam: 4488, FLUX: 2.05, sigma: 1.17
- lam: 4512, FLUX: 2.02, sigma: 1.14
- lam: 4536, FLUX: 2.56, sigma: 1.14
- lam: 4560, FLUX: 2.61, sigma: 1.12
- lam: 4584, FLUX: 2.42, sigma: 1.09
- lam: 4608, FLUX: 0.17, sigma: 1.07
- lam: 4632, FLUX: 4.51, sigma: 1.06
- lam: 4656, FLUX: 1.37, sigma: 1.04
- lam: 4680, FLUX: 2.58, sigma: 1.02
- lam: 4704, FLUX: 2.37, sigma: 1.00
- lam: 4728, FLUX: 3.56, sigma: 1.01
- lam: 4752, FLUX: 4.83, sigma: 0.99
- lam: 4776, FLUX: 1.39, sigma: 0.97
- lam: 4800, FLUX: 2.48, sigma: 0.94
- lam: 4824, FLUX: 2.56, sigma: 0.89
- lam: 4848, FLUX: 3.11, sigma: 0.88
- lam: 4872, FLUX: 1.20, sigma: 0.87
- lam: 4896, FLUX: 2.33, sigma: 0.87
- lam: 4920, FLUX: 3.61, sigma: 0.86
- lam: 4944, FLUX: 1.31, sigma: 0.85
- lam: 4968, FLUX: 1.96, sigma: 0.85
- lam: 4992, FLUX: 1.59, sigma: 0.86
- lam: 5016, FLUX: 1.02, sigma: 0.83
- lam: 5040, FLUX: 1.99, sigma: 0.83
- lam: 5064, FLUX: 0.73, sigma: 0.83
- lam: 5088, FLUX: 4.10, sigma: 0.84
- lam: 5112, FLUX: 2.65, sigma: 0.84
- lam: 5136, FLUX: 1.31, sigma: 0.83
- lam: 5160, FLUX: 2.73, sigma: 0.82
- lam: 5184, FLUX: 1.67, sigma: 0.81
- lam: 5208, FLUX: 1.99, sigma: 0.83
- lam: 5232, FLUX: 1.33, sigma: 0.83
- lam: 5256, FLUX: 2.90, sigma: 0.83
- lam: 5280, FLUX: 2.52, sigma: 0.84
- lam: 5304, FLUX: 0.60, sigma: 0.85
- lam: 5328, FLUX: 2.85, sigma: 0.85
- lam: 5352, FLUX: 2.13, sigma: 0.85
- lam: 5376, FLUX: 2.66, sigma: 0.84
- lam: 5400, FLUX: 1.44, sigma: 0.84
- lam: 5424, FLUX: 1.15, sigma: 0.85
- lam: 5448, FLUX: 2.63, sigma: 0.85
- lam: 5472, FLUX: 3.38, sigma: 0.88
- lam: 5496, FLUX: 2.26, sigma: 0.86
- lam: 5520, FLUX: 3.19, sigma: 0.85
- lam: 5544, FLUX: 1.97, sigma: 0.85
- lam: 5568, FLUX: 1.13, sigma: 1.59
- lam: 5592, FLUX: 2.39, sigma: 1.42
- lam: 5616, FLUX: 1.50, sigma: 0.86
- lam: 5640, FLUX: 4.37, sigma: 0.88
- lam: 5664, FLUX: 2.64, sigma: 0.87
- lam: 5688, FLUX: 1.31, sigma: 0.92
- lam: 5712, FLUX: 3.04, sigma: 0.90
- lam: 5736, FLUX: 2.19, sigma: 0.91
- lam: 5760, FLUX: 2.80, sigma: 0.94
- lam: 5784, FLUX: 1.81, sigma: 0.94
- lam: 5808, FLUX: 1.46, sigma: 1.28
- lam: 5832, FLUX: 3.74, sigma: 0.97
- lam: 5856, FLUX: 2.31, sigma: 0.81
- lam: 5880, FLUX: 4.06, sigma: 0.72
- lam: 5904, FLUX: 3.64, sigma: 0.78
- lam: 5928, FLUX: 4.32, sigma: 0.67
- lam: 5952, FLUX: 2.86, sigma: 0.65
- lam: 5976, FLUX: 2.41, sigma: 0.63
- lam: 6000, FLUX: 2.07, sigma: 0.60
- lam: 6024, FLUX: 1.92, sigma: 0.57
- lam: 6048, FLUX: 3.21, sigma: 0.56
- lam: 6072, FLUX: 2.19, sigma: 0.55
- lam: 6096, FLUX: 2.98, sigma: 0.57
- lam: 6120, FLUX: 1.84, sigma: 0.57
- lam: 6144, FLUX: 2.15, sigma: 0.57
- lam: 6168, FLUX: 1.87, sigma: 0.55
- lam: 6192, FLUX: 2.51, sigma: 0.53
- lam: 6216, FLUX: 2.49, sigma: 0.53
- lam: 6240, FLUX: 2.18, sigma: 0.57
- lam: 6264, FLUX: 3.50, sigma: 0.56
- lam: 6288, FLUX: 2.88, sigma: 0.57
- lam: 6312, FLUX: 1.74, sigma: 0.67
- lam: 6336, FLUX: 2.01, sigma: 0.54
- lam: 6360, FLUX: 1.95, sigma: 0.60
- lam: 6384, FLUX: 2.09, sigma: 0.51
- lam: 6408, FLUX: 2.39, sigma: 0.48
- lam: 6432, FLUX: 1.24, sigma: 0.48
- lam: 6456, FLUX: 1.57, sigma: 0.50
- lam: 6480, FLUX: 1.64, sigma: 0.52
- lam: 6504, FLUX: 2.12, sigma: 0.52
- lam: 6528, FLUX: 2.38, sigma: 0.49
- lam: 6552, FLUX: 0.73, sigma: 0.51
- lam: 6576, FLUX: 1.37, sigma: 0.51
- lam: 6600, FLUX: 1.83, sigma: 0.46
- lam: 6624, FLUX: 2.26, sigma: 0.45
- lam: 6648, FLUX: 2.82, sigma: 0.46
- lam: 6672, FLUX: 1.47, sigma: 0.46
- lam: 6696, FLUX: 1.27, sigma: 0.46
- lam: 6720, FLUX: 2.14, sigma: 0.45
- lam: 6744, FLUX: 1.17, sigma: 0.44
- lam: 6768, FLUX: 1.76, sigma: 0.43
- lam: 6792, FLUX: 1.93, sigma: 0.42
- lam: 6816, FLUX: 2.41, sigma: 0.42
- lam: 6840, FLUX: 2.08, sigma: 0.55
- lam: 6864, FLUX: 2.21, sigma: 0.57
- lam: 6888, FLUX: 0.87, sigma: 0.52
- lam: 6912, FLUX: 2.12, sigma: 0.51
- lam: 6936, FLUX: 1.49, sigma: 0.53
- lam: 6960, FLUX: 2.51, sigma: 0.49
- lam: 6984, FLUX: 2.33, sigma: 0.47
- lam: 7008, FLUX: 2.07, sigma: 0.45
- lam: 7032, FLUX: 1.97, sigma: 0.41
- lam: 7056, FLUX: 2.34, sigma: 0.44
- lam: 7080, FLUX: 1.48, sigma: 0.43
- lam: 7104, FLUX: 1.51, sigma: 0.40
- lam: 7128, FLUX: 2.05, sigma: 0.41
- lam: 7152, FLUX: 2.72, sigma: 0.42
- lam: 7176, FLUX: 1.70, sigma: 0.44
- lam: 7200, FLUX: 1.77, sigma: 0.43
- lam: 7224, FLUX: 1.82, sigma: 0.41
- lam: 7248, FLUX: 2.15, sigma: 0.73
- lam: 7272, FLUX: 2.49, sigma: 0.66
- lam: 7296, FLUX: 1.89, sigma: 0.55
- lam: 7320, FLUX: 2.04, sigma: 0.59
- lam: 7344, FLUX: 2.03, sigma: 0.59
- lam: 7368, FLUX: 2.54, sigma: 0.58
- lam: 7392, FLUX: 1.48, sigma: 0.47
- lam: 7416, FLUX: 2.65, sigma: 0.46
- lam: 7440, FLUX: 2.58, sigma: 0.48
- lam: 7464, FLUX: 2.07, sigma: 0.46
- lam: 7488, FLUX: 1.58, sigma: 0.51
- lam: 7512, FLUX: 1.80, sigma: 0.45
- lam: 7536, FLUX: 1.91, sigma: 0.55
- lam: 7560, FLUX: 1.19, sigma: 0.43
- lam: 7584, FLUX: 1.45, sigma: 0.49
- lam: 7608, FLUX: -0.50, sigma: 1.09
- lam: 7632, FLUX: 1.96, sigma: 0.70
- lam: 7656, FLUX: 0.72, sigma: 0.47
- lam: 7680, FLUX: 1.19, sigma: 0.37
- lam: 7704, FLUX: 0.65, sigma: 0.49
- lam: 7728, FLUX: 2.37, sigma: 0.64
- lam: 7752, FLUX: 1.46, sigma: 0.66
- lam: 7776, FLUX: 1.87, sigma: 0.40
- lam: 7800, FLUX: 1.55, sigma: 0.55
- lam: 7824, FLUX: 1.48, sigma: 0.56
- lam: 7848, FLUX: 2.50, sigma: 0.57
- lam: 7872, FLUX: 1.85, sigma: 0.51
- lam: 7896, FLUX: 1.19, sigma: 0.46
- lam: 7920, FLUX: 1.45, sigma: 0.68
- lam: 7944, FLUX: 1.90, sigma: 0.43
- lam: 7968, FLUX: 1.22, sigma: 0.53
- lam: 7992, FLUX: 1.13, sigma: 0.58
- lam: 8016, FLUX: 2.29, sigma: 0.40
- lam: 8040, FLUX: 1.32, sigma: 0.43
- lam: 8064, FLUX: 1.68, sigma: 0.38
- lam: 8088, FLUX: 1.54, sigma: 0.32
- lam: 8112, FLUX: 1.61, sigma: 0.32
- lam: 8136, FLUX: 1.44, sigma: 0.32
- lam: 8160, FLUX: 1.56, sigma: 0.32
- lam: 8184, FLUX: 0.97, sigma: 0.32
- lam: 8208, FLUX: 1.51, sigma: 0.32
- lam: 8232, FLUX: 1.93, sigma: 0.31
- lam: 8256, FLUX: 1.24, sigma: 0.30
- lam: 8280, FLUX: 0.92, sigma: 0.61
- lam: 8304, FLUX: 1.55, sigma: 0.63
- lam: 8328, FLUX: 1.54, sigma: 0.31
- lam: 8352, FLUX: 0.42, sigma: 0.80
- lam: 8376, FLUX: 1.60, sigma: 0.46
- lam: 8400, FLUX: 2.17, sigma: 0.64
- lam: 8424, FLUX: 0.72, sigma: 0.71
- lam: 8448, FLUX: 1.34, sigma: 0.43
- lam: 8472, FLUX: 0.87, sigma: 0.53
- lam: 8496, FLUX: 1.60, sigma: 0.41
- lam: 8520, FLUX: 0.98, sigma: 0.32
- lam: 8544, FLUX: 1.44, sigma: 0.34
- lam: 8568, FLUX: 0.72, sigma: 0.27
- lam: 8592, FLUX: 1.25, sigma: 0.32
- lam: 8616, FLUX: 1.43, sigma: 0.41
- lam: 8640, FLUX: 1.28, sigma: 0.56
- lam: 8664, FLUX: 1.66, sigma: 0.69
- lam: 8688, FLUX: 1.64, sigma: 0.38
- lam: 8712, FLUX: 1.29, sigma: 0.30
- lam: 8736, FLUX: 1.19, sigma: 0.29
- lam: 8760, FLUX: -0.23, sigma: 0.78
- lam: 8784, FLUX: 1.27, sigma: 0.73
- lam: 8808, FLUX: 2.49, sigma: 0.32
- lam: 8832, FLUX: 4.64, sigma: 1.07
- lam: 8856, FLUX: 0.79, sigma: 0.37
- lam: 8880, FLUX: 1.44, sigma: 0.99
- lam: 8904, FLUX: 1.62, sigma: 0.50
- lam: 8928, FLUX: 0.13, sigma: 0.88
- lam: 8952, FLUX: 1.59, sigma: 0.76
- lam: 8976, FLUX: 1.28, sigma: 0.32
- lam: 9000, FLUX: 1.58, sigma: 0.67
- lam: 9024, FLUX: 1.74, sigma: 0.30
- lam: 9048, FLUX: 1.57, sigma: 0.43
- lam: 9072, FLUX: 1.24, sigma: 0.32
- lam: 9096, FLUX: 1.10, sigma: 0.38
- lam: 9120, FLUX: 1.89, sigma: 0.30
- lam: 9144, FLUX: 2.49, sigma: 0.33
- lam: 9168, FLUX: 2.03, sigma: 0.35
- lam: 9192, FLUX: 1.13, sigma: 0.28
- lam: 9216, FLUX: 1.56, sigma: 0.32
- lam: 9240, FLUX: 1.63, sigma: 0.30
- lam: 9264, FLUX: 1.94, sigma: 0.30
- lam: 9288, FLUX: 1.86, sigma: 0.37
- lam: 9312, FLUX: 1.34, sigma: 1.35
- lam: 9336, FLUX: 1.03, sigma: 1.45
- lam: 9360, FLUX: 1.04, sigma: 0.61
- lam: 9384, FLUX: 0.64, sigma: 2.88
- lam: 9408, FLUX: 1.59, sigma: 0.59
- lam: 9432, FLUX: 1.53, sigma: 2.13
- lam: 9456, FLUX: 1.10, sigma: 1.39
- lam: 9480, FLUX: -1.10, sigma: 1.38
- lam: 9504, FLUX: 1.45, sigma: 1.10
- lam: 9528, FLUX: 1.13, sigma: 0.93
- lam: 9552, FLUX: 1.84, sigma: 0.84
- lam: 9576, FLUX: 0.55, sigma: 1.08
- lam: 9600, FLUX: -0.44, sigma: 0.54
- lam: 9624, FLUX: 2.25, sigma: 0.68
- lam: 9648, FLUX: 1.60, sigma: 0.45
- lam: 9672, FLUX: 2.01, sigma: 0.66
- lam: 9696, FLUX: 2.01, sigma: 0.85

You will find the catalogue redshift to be 1.366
